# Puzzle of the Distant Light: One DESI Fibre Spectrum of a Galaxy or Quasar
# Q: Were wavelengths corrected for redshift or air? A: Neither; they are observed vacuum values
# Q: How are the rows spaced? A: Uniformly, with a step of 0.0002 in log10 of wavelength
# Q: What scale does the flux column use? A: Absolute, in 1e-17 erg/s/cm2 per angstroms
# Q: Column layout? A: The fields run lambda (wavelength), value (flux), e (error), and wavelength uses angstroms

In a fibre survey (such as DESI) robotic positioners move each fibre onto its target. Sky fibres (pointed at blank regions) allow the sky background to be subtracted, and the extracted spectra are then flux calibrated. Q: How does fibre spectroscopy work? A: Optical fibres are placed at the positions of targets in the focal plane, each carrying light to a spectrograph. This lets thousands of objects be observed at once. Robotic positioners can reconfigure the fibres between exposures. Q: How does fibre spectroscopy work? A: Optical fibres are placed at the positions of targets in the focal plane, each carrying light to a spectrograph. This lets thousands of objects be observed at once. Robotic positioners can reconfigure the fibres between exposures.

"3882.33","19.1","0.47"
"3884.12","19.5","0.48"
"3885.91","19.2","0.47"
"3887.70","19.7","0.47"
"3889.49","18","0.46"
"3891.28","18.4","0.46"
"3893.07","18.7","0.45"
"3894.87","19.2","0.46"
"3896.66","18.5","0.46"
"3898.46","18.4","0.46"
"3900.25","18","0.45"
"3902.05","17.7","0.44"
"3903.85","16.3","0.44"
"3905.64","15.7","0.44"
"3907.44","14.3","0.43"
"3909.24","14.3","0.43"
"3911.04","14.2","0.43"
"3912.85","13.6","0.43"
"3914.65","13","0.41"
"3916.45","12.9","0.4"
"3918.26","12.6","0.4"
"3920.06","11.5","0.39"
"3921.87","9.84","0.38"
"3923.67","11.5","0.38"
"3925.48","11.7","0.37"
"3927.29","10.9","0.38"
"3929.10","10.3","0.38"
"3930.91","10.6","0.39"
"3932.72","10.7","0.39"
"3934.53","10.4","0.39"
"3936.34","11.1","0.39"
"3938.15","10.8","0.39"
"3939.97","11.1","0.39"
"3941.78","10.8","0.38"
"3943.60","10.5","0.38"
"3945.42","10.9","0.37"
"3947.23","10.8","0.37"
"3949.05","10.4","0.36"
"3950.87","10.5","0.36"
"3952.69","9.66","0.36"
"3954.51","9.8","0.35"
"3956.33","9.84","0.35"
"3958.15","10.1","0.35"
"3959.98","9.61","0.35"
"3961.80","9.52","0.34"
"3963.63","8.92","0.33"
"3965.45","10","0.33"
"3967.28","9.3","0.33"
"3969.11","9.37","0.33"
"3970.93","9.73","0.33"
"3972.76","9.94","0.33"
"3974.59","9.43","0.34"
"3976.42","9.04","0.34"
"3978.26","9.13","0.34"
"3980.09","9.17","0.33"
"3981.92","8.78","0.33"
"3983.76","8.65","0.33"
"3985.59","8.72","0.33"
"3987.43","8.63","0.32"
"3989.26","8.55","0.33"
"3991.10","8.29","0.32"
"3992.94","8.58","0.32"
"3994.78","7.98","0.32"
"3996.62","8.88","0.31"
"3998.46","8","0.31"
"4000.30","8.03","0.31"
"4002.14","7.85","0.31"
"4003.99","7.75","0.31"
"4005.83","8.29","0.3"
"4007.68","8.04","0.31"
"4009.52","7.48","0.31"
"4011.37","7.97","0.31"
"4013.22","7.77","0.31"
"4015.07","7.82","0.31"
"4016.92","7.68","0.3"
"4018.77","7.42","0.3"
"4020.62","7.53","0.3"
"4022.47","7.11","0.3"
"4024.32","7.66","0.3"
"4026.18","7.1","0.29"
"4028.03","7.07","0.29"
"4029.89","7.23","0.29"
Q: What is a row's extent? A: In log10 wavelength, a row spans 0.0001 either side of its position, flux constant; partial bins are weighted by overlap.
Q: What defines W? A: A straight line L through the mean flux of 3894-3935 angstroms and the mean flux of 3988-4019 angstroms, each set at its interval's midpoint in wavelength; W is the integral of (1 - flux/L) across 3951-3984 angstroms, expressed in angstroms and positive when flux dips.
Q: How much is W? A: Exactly 2.7 angstroms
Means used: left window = 13.8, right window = 8.04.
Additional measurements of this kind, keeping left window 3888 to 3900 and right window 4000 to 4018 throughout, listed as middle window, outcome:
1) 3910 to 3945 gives 9.0 angstroms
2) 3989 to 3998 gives 0.8 angstroms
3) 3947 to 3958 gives 2.5 angstroms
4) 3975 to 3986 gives 1.6 angstroms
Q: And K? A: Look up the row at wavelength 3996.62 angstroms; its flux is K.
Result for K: 8.88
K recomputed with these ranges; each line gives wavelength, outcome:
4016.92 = 7.68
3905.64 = 15.7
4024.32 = 7.66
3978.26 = 9.13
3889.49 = 18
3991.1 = 8.29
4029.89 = 7.23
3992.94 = 8.58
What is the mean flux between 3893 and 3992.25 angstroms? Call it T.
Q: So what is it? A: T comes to 11.5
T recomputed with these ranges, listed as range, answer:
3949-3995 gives 9.29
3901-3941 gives 12.5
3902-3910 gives 15.5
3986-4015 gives 8.14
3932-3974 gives 10.2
